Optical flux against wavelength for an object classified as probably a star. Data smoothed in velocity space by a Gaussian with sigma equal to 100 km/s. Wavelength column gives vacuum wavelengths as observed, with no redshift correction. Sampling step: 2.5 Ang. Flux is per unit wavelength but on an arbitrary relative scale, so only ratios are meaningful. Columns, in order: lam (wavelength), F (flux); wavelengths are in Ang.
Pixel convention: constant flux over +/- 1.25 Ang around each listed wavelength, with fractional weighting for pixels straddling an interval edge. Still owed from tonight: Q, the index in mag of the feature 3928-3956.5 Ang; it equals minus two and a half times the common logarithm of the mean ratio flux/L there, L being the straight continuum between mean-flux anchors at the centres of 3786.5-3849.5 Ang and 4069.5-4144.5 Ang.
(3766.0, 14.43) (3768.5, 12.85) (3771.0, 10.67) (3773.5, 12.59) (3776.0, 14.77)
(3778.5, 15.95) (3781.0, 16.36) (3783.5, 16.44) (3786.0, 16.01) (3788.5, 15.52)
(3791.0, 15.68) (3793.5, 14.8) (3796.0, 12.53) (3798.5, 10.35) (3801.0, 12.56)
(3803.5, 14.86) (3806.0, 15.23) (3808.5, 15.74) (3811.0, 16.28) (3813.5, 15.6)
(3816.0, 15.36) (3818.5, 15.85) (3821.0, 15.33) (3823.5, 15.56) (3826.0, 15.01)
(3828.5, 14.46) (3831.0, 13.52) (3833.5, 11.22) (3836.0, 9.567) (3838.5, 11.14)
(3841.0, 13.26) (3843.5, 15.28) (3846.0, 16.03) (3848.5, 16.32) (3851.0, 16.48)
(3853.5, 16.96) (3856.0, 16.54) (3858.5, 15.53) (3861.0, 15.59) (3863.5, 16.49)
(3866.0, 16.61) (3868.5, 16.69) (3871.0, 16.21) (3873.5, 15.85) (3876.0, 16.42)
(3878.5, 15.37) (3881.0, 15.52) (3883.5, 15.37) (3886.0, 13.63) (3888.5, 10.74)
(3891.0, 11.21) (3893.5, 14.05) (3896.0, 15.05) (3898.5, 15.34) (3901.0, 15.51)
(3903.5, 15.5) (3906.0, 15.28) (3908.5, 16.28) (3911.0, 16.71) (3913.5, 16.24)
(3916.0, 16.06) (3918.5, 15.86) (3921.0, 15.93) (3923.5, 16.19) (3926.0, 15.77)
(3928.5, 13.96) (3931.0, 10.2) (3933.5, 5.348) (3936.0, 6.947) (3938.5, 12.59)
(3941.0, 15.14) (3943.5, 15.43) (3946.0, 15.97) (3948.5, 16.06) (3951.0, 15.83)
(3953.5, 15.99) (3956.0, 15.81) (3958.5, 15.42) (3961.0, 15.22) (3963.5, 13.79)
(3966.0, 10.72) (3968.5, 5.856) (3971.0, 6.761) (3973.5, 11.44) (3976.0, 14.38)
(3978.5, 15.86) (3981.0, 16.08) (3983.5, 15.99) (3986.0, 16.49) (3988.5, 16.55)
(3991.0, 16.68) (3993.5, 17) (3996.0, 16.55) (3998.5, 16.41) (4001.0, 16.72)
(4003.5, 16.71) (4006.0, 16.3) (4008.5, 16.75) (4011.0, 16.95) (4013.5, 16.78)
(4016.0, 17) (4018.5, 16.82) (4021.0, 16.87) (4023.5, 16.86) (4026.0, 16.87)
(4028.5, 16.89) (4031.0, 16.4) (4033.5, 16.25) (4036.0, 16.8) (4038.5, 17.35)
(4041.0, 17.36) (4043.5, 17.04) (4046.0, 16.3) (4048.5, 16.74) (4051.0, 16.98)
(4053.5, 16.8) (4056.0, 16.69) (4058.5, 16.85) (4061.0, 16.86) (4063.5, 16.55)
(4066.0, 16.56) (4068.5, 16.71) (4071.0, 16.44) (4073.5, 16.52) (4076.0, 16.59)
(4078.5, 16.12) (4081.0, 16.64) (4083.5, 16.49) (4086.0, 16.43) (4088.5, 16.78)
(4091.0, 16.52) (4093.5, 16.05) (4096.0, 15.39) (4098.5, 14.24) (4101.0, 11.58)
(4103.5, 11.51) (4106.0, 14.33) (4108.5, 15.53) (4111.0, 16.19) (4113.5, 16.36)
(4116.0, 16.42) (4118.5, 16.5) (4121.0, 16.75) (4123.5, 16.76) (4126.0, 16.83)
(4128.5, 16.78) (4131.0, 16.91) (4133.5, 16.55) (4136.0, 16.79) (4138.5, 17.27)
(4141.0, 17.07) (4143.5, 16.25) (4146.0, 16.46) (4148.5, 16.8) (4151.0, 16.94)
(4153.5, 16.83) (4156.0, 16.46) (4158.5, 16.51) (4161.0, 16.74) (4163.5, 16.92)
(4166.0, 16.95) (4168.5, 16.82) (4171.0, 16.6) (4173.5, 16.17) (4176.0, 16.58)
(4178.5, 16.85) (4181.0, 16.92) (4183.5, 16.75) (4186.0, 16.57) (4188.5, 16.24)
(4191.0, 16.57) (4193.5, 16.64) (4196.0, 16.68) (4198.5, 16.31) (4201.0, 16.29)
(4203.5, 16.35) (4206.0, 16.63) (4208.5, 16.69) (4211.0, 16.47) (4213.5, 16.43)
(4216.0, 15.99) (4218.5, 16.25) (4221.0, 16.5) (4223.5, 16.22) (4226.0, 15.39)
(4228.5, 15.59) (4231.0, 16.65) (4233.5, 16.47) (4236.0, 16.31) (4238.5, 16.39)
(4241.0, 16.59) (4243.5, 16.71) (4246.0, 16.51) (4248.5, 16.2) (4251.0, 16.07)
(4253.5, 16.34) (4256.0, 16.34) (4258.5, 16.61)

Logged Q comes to 0.14 mag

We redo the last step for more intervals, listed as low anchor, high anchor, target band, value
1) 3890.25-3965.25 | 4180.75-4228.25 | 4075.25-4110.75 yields 0.02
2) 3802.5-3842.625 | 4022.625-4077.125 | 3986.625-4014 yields -0.03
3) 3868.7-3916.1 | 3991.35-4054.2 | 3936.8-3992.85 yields 0.13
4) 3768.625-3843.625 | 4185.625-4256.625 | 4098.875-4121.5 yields 0.06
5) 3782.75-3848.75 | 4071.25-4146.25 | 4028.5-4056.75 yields -0.08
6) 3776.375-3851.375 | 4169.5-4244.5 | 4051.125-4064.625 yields -0.07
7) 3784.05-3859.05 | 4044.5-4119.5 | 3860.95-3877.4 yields -0.10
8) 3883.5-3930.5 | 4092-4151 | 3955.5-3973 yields 0.28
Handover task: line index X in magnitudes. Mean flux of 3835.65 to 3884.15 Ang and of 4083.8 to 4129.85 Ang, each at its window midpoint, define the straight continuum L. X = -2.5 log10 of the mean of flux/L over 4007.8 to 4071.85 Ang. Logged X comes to -0.08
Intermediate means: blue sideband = 15.5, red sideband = 15.6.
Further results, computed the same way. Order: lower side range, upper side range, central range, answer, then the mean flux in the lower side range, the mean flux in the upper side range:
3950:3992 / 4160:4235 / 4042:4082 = -0.11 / 14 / 16.5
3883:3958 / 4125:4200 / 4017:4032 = -0.10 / 14.3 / 16.7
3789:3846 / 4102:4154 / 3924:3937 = 0.34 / 14.1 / 16.2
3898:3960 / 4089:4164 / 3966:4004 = 0.04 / 14.6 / 16.1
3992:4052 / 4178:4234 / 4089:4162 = 0.03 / 16.8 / 16.4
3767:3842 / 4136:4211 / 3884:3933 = 0.02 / 14.2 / 16.6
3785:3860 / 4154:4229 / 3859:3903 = -0.01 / 14.6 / 16.5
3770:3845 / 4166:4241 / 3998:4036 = -0.09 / 14.3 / 16.4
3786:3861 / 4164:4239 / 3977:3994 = -0.06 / 14.6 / 16.4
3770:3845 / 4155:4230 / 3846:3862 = -0.12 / 14.3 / 16.5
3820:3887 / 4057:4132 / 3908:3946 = 0.10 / 15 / 16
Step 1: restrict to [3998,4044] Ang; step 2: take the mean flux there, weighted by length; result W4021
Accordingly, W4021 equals 16.8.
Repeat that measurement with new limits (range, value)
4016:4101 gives 16.5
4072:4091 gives 16.5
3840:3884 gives 15.9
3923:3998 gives 13.9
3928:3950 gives 12.4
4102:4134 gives 15.9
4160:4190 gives 16.7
